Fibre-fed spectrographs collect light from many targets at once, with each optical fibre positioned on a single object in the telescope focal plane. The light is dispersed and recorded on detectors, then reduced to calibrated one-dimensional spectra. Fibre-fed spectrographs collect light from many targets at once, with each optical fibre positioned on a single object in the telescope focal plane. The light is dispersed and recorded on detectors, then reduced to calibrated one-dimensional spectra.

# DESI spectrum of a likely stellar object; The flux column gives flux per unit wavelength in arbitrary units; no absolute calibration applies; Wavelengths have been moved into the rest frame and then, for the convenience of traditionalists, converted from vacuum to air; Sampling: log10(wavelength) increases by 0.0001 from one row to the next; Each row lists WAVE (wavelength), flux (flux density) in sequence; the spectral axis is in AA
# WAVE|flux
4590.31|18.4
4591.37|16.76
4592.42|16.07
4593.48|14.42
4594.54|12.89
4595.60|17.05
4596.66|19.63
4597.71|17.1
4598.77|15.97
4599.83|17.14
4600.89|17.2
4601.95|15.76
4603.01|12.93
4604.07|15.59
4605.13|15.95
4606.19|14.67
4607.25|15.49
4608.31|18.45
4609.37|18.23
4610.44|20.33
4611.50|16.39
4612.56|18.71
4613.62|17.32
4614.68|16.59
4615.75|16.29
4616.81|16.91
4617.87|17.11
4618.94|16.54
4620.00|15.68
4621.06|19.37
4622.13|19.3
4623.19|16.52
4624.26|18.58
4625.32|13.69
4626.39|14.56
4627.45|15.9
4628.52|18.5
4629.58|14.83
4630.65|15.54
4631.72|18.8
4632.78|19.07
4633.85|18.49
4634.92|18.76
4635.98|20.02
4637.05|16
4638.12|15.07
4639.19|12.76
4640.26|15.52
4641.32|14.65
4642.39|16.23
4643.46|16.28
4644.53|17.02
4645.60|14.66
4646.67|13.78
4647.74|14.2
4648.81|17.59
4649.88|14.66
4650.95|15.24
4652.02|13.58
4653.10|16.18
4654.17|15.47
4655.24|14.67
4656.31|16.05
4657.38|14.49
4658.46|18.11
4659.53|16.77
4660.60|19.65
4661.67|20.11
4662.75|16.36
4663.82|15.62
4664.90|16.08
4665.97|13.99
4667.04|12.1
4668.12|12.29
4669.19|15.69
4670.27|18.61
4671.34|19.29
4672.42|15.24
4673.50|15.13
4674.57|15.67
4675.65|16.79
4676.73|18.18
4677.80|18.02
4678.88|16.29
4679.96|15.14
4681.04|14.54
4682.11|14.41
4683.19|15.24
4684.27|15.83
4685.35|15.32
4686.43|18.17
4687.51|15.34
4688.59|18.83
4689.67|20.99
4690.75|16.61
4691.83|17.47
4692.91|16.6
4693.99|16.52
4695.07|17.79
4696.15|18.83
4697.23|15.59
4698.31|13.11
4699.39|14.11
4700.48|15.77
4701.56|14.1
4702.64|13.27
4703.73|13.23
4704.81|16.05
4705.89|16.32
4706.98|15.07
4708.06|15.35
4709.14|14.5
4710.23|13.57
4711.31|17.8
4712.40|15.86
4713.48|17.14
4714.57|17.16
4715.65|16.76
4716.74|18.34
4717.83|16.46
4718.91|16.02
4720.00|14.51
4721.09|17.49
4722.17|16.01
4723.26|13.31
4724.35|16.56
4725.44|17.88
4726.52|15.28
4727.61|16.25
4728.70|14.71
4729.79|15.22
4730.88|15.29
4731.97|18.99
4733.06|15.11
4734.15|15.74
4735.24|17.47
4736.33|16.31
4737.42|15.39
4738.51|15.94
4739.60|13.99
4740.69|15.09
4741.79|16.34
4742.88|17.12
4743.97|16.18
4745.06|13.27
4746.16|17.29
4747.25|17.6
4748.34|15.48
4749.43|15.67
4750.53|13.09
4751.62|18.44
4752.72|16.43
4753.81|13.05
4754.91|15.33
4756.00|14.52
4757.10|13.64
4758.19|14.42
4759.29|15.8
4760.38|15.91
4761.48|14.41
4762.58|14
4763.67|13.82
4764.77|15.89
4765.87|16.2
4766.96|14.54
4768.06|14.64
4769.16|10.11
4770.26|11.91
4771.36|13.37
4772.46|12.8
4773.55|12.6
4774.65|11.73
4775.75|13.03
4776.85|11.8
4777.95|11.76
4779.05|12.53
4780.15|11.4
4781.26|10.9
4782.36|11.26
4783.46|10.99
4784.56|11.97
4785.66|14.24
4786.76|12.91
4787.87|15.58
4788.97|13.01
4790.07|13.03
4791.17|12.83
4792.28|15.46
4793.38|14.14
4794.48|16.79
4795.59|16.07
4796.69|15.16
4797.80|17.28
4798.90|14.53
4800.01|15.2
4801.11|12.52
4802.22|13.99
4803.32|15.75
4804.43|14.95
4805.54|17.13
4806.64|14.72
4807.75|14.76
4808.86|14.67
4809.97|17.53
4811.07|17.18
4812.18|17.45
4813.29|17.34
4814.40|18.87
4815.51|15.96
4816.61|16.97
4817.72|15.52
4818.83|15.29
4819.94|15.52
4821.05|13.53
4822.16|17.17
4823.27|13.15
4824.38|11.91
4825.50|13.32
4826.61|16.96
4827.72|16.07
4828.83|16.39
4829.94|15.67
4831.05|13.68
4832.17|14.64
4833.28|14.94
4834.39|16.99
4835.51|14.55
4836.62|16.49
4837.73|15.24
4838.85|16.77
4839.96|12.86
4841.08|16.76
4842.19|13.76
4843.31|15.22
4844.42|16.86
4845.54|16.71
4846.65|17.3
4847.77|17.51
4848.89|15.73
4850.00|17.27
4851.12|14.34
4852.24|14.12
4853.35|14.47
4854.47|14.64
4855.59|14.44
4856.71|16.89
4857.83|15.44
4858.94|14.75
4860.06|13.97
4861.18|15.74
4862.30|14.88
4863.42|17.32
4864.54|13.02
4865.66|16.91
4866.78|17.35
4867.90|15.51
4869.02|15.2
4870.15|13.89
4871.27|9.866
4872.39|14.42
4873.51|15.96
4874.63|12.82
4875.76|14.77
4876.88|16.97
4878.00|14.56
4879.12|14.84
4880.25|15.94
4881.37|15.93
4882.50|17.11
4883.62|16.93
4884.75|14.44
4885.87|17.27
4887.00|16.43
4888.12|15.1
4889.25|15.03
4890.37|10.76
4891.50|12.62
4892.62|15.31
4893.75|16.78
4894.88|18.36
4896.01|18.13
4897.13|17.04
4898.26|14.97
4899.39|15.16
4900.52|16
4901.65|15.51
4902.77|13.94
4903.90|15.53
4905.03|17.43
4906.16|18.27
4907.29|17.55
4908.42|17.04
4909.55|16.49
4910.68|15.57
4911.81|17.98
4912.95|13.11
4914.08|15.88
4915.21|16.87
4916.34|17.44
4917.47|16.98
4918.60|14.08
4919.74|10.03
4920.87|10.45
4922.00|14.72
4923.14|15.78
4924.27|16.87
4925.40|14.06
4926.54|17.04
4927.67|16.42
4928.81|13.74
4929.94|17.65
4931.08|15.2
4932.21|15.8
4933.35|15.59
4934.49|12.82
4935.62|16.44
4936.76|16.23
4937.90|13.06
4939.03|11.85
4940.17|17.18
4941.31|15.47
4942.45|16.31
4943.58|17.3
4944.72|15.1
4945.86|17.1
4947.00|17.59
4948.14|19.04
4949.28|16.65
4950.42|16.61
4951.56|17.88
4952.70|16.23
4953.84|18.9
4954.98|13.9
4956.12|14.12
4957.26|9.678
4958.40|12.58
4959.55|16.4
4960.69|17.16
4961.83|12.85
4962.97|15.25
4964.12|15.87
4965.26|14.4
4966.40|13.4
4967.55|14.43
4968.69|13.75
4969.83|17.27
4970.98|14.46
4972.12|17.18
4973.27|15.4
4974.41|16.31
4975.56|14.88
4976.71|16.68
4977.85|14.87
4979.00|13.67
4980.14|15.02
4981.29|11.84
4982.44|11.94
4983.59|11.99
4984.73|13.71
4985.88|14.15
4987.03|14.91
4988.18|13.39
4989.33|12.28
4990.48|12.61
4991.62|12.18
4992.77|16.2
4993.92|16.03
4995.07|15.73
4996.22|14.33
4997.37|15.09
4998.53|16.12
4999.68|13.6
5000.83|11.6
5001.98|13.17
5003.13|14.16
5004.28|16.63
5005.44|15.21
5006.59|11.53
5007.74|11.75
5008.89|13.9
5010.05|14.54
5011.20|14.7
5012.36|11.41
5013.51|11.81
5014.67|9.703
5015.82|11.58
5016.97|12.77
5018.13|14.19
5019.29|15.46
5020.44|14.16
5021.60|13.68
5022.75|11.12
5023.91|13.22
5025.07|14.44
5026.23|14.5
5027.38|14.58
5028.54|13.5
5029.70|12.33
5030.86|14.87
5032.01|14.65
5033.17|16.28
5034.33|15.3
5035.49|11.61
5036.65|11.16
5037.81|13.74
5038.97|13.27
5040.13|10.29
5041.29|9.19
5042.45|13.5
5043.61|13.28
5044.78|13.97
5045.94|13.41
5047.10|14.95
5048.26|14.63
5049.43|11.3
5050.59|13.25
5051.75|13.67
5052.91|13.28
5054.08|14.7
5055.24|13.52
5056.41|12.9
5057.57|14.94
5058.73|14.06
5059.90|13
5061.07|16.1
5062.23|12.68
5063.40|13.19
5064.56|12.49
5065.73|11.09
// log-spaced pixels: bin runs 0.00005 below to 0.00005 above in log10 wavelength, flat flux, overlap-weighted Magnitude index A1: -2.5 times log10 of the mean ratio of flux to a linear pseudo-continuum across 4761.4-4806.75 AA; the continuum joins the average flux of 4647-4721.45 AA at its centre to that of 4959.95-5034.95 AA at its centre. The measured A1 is 0.13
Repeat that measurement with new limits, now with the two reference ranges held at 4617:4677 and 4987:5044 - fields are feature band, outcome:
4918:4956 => -0.107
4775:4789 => 0.226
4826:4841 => -0.047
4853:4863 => -0.028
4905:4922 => -0.097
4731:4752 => -0.030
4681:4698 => -0.056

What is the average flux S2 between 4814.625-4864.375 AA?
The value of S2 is 15.4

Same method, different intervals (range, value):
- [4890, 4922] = 15.6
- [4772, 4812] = 14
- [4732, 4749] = 16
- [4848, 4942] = 15.4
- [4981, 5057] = 13.5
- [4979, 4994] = 13.5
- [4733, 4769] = 15.3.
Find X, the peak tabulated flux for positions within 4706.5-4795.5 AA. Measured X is 18.99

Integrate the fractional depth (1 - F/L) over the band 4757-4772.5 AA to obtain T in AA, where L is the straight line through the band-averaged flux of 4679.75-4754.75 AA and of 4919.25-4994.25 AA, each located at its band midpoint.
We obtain 1.6 AA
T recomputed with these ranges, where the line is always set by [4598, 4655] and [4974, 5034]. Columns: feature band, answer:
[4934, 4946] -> -0.9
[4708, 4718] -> -0.3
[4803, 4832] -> -1.1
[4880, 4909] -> -2.7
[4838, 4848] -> -0.7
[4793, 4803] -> 0.1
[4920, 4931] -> -0.5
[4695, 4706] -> 0.5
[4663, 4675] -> 0.5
